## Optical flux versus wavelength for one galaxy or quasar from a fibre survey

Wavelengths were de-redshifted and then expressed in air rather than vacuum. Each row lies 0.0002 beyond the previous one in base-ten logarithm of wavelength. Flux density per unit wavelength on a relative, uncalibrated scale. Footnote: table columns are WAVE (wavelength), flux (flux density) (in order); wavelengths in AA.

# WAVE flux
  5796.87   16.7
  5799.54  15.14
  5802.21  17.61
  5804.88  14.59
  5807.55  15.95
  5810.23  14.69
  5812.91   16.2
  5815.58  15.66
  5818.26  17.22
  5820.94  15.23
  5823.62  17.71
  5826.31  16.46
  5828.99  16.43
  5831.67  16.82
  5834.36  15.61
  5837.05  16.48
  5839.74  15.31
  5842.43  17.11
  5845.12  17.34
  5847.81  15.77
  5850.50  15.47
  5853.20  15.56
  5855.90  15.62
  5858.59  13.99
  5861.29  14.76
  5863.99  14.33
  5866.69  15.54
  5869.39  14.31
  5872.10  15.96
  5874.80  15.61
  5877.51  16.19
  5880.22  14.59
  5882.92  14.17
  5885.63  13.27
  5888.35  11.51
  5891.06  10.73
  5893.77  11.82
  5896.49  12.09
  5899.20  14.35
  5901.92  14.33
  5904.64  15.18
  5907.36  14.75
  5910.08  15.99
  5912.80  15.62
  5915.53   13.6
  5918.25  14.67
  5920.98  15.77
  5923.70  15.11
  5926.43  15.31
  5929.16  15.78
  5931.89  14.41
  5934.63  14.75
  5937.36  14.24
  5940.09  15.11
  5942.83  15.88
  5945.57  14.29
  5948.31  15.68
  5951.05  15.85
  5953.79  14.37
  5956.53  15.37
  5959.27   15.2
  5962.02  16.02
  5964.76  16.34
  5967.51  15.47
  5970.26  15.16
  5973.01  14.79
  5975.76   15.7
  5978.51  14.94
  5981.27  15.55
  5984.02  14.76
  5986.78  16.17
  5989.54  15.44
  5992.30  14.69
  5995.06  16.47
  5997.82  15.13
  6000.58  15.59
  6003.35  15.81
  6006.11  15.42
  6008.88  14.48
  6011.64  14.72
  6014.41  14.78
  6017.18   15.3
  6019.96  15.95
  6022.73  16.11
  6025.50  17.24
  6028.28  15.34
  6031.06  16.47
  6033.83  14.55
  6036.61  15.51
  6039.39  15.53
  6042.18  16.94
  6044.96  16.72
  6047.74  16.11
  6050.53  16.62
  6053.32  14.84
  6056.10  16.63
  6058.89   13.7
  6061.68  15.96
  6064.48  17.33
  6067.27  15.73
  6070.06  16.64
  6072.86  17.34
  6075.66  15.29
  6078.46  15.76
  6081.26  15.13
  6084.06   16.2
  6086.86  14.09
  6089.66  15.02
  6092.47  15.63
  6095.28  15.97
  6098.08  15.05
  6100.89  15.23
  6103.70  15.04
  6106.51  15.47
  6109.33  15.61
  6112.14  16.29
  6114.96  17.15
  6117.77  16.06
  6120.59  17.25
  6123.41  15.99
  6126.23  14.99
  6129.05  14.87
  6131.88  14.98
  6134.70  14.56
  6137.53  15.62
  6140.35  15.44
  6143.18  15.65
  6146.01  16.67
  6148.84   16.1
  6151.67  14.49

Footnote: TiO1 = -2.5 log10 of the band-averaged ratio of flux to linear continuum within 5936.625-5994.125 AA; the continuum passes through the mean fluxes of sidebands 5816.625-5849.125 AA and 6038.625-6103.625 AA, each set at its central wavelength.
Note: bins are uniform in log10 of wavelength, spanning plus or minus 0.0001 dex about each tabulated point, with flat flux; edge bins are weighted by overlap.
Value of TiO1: 0.05 mag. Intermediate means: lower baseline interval 16.4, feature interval 15.3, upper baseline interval 15.8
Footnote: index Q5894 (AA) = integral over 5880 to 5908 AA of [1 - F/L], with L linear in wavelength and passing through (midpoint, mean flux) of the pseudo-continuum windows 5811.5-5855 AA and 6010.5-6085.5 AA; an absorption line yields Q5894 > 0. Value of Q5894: 5.0 AA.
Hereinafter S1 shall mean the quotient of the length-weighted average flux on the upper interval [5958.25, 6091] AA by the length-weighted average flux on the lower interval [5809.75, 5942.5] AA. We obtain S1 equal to 1.0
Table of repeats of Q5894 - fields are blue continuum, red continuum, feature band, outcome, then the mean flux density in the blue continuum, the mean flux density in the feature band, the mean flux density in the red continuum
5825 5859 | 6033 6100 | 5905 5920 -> 0.9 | 16.1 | 15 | 15.8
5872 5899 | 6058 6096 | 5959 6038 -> -3.6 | 13.5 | 15.5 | 15.7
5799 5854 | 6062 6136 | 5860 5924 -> 6.8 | 16.1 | 14.3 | 15.7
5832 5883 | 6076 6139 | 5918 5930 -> 0.1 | 15.5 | 15.4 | 15.5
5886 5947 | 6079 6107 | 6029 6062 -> -1.7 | 14.3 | 15.8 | 15.3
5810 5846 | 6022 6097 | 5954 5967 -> 0.4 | 16.3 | 15.6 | 15.9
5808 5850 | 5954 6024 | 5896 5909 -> 1.3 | 16.2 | 14.3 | 15.4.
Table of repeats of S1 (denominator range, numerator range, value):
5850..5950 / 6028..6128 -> 1.08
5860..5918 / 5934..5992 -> 1.07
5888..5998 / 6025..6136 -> 1.06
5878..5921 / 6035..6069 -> 1.15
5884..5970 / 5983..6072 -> 1.08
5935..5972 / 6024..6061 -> 1.04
